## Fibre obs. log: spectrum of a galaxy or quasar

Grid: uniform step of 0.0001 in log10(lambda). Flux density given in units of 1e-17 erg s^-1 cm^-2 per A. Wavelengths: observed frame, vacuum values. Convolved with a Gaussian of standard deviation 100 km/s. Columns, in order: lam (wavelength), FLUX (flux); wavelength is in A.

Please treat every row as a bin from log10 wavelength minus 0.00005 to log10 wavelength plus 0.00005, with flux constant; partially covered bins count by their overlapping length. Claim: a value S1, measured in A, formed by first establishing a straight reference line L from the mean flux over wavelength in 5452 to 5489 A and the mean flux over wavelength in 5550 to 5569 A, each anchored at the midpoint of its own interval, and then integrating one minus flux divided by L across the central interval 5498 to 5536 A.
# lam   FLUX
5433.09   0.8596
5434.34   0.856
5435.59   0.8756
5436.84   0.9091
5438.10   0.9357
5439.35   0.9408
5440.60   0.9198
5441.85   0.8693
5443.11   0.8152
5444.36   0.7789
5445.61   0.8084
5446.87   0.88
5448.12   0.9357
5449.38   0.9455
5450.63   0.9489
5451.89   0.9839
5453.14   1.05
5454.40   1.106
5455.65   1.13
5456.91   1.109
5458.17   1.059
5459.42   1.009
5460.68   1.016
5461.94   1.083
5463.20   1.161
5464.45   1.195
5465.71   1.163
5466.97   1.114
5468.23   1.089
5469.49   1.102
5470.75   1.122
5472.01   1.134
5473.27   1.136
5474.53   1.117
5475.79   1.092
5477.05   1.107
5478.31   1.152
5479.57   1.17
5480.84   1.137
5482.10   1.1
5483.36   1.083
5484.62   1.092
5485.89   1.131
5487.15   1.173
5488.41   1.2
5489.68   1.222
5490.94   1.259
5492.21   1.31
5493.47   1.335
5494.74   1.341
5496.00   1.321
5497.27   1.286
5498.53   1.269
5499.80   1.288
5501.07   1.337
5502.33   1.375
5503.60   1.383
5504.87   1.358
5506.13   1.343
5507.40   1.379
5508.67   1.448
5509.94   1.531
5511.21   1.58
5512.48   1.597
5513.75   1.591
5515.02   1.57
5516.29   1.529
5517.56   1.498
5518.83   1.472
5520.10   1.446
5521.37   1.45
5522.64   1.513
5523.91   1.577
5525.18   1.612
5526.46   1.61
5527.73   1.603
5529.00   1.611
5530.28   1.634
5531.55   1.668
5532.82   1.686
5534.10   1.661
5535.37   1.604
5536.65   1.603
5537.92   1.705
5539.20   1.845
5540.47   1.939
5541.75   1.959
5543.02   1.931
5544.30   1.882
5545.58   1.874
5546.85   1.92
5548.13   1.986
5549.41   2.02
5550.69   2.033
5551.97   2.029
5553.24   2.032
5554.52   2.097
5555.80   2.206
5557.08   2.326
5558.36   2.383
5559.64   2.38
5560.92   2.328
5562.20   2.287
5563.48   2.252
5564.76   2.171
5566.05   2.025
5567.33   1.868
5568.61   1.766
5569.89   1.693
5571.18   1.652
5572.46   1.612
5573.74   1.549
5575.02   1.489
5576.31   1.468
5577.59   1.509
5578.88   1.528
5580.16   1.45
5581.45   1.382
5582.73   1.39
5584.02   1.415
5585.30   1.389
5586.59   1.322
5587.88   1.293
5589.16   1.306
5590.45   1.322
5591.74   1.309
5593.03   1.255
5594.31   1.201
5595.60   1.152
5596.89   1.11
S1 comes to 3.35 A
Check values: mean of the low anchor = 1.11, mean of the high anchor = 2.15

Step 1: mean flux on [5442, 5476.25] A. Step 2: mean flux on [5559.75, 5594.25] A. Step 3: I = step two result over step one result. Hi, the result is 1.6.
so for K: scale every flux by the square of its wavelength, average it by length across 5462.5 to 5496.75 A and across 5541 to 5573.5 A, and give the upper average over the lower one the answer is 1.78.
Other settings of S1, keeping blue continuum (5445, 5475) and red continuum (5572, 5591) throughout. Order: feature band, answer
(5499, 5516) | -3.4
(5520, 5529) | -2.2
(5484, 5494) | -0.6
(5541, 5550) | -4.2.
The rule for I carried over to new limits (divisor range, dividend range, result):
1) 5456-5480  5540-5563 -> 1.88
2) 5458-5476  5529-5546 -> 1.59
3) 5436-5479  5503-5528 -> 1.46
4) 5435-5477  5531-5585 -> 1.81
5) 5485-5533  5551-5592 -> 1.23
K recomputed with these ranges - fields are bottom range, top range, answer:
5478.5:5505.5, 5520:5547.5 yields 1.39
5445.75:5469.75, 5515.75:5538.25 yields 1.54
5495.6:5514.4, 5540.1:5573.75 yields 1.46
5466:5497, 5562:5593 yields 1.40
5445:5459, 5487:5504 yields 1.32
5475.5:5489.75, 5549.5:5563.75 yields 2.00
